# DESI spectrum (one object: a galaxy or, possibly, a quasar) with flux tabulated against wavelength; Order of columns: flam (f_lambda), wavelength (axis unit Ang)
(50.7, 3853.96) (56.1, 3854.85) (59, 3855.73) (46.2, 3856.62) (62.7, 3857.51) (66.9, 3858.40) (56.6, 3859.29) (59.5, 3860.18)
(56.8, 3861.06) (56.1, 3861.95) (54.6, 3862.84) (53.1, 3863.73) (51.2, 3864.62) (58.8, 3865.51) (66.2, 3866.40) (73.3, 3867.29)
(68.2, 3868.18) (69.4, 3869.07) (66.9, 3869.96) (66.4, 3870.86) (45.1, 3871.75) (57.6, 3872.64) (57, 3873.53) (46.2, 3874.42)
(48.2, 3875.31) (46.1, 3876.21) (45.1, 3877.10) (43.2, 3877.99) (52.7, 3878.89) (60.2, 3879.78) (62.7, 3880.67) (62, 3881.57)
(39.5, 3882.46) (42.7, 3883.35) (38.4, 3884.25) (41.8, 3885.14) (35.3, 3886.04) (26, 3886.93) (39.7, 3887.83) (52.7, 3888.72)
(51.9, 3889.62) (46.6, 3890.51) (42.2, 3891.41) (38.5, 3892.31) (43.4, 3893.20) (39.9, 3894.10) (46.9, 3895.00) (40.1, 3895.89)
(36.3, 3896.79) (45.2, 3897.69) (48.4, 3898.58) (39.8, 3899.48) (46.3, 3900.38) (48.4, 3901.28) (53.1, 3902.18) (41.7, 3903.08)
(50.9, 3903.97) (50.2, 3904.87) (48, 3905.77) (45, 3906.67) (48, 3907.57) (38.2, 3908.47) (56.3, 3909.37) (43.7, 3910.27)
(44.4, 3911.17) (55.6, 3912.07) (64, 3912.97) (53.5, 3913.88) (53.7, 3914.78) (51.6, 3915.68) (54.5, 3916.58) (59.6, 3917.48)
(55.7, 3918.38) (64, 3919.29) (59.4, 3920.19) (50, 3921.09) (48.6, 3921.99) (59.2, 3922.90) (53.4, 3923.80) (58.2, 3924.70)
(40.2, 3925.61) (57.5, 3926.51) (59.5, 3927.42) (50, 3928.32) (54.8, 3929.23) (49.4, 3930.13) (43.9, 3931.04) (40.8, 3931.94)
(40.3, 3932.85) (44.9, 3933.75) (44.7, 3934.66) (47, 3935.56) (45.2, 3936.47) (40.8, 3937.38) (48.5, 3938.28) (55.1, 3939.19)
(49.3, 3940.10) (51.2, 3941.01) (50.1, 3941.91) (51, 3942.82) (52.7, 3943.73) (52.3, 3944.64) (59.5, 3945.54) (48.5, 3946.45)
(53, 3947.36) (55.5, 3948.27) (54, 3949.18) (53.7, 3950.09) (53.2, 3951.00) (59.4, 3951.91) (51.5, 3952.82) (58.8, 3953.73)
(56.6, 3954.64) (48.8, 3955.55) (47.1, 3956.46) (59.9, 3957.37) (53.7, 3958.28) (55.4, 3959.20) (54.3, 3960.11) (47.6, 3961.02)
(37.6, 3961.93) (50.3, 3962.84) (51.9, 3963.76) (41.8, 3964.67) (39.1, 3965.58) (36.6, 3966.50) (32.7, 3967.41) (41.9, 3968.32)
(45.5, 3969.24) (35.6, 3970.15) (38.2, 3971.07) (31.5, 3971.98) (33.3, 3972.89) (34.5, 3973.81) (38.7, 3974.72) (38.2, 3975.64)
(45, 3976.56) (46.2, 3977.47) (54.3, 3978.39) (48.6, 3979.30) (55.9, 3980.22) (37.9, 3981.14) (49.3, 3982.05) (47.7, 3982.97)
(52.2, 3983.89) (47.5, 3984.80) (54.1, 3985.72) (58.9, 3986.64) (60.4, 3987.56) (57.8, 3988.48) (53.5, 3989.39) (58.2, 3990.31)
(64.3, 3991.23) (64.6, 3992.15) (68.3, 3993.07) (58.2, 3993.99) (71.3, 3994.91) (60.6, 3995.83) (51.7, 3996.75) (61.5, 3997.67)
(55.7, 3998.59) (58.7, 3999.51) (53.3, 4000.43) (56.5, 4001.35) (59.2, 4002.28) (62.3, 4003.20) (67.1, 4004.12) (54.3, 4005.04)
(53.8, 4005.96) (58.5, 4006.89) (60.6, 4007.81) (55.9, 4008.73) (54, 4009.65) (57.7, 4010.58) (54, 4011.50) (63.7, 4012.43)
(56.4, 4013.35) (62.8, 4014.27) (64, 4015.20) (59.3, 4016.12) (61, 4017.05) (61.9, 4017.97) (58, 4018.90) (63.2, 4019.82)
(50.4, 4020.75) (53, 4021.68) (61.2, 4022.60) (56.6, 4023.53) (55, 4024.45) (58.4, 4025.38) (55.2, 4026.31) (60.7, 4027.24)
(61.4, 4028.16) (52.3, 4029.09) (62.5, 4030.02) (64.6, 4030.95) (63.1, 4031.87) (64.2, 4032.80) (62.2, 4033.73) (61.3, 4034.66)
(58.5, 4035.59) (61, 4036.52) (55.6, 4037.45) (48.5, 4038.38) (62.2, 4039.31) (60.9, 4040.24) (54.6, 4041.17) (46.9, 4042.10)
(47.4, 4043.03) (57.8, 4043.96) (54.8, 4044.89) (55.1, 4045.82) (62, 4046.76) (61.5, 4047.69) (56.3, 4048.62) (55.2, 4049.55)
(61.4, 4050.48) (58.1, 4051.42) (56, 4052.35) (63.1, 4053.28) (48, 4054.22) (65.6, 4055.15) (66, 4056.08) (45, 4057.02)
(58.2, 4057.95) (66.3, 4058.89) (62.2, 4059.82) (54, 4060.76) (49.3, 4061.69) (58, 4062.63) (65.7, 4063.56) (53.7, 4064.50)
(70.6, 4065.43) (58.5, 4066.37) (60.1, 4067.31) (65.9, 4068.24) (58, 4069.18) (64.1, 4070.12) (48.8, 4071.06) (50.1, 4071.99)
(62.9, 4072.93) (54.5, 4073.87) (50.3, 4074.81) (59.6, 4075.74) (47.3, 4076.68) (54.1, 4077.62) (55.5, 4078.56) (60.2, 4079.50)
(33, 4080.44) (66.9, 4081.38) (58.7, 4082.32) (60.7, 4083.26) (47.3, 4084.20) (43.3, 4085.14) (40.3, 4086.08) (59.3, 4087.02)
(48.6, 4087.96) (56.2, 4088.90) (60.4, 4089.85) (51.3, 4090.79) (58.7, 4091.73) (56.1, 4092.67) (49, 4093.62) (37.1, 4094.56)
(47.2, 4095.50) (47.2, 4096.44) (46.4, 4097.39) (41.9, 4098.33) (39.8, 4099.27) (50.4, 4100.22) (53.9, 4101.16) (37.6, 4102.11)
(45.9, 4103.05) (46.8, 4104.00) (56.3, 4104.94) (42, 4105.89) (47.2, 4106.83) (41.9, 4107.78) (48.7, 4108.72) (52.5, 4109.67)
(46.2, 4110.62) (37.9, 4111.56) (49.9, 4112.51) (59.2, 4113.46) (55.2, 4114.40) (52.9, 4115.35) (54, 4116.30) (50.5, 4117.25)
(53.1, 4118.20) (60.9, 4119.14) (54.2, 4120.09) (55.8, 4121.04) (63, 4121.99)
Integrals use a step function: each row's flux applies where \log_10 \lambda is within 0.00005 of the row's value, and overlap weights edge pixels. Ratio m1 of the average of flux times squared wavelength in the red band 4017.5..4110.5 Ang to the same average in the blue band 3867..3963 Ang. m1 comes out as 1.18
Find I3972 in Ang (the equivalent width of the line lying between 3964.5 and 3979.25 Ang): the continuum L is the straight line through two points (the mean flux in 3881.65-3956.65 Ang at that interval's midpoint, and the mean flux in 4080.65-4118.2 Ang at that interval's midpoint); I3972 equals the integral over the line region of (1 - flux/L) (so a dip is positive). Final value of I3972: 2.8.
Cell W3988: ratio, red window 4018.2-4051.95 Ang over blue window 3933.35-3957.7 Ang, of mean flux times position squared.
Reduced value 1.17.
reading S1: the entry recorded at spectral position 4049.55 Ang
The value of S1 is 55.2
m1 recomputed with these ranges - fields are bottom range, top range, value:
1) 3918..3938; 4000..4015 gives 1.21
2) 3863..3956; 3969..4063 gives 1.16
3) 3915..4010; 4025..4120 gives 1.12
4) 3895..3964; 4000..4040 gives 1.22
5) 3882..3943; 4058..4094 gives 1.26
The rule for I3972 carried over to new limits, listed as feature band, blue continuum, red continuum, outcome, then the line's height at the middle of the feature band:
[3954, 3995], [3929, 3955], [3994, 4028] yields 4.2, 54.3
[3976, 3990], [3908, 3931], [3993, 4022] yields 1.5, 57.3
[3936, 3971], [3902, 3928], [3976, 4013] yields 3.1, 54.2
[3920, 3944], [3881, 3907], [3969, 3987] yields -2.9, 44.4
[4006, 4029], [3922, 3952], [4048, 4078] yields -1.3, 55.2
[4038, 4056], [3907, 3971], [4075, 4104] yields -2.3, 50.4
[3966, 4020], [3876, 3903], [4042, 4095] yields -2.0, 51.3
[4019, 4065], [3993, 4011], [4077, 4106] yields -2.5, 54.9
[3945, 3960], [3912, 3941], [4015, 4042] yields -0.2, 53.4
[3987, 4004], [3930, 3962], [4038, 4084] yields -2.1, 53.3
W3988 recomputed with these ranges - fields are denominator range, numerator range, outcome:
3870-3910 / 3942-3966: 1.14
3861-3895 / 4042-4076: 1.24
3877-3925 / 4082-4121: 1.14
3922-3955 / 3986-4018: 1.20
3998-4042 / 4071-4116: 0.89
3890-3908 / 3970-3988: 1.06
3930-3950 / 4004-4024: 1.23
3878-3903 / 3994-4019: 1.39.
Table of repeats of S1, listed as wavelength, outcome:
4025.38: 58.4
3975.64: 38.2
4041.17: 54.6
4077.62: 54.1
